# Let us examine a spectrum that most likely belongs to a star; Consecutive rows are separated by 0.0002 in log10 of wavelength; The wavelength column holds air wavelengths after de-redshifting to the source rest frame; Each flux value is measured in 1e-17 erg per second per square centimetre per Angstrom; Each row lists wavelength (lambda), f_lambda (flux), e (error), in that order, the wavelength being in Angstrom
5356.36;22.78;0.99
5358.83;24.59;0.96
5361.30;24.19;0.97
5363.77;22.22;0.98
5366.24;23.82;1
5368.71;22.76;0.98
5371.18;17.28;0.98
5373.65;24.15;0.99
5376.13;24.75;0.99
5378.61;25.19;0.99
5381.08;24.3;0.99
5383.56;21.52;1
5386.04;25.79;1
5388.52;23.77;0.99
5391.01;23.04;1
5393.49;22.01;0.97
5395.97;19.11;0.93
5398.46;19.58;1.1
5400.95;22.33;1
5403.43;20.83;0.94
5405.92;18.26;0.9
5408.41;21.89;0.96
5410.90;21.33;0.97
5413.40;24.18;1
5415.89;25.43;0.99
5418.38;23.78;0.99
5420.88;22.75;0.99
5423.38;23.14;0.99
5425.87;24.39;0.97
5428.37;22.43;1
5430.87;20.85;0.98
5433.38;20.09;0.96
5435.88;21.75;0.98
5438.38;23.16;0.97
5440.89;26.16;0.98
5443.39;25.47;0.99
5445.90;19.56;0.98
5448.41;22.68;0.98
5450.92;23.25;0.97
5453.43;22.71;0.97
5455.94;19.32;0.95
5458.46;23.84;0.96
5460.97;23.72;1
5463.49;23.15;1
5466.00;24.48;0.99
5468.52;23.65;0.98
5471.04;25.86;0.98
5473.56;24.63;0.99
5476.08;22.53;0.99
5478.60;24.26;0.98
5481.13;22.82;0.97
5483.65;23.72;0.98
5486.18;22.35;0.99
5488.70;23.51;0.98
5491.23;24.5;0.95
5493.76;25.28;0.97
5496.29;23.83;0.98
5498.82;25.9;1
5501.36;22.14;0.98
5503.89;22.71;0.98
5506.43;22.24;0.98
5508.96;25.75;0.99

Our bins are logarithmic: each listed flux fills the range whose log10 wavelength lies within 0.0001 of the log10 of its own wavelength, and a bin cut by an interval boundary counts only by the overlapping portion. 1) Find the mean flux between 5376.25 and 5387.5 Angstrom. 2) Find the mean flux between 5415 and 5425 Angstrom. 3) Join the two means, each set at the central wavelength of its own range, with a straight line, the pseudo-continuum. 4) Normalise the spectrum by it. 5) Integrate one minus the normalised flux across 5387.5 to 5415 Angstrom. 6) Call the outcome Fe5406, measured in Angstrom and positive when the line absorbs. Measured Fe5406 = 2.8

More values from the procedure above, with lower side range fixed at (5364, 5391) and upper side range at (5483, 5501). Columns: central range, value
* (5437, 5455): 0.4 Angstrom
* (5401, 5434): 1.8 Angstrom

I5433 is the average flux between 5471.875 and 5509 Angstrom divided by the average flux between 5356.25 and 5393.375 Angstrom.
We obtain 1.02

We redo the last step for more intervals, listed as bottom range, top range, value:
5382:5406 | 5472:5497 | 1.09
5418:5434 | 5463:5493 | 1.06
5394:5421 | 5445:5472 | 1.06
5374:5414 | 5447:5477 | 1.04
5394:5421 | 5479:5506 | 1.09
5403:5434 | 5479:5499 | 1.07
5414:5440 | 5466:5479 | 1.06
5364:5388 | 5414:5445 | 1.00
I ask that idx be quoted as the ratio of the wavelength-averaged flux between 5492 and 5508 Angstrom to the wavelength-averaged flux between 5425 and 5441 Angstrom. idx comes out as 1.06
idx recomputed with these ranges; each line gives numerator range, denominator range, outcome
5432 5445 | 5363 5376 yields 1.04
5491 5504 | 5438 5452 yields 1.03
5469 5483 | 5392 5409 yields 1.17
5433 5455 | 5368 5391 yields 0.98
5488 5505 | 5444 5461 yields 1.08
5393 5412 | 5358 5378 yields 0.90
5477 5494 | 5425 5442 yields 1.05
